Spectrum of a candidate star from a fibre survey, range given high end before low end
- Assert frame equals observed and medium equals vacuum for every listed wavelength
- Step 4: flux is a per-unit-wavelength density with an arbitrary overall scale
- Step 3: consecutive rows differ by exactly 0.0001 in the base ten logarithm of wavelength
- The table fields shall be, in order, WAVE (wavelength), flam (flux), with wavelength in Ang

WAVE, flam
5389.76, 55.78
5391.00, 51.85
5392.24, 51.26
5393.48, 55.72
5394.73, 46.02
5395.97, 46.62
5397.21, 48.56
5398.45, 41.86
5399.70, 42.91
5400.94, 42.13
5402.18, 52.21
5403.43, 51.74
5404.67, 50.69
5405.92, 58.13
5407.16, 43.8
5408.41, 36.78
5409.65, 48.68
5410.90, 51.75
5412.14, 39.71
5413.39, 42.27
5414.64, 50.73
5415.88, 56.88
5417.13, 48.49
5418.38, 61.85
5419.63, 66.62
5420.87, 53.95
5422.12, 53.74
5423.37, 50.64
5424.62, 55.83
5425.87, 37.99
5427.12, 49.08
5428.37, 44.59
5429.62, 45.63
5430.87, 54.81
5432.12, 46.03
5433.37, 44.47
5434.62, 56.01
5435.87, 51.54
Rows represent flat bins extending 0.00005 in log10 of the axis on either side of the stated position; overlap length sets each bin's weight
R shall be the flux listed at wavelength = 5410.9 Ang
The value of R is 51.75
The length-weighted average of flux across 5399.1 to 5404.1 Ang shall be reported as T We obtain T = 47.4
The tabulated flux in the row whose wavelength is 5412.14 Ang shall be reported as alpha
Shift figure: 39.71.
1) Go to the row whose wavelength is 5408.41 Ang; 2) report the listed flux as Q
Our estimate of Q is 36.78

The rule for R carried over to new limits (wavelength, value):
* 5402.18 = 52.21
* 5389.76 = 55.78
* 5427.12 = 49.08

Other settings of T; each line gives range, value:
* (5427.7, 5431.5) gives 48.4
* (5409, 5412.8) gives 46.6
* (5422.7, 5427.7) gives 48.4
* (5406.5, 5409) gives 40.6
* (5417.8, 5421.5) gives 60.9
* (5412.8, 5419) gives 52.1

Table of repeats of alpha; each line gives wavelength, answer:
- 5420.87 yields 53.95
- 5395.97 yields 46.62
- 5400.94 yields 42.13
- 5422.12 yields 53.74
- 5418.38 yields 61.85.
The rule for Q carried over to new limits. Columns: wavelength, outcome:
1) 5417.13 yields 48.49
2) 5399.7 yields 42.91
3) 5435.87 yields 51.54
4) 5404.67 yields 50.69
